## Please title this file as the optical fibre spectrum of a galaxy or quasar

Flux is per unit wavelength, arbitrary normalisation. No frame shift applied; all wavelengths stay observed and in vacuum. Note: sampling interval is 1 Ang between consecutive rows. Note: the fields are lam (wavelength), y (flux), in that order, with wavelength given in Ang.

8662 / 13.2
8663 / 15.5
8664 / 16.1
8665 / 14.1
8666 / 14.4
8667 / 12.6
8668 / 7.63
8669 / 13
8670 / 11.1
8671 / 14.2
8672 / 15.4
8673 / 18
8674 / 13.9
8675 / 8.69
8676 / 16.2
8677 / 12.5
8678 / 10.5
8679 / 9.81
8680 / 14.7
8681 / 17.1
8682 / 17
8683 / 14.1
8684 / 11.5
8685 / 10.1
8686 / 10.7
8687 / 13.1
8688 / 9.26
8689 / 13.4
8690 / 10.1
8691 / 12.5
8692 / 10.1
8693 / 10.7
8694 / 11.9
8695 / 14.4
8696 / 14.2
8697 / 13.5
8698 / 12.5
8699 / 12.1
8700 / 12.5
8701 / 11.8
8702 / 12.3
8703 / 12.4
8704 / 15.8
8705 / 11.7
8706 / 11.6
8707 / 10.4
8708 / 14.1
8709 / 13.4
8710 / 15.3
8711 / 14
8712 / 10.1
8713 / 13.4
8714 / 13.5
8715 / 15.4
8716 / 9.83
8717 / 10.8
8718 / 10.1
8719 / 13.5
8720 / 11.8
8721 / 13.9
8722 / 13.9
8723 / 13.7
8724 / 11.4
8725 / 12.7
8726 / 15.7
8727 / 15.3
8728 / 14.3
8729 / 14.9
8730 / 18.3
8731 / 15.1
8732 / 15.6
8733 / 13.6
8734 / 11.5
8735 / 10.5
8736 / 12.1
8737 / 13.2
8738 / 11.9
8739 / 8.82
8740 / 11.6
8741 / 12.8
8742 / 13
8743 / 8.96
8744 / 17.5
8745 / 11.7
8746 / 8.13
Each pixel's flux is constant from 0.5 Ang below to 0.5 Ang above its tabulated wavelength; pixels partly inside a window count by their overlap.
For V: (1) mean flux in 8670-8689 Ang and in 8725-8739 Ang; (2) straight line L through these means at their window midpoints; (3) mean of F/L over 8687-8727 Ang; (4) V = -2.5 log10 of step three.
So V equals 0.07 mag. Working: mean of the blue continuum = 13.1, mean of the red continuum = 13.8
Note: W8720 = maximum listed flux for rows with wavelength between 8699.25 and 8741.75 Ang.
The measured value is 18.3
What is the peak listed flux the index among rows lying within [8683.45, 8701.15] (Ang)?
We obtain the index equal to 14.4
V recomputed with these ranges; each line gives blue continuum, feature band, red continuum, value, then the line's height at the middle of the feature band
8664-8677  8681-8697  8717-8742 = 0.07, 13.3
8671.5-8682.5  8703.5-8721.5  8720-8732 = 0.13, 14.3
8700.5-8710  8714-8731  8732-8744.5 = -0.09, 12.5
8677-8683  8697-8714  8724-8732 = 0.13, 14.4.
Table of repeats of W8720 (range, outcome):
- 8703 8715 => 15.8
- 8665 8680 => 18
